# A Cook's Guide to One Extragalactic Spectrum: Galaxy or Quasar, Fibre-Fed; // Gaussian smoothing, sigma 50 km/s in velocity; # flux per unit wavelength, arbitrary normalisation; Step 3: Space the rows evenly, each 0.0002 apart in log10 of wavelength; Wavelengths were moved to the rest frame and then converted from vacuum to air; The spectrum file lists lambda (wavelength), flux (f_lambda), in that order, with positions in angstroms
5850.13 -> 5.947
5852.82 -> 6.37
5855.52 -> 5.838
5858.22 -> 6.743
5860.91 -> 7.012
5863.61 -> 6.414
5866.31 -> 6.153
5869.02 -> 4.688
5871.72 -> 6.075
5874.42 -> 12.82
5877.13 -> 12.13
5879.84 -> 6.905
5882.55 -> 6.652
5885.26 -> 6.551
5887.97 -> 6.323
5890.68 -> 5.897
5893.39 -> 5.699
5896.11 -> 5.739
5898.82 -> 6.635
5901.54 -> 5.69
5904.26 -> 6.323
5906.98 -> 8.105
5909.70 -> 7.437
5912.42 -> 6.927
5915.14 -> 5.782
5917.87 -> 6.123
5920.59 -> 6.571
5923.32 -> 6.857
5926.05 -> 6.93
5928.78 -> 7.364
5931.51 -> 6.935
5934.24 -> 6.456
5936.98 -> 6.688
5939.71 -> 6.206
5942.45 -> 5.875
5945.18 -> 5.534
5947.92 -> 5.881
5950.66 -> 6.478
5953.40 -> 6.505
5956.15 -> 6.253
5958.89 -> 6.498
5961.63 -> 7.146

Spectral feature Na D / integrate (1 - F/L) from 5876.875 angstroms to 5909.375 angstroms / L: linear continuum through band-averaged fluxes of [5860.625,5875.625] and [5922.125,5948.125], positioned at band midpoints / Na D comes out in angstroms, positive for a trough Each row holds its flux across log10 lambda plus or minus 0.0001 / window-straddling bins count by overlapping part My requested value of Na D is 0.87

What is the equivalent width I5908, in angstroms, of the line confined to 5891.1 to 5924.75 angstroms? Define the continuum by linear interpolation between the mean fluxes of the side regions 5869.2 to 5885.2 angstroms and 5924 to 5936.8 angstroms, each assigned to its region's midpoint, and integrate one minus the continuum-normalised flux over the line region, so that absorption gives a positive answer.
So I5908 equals 4.7 angstroms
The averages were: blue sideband 8.41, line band 6.48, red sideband 6.89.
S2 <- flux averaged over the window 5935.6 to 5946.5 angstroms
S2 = 6.08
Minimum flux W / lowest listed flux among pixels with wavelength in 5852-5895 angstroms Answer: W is 4.688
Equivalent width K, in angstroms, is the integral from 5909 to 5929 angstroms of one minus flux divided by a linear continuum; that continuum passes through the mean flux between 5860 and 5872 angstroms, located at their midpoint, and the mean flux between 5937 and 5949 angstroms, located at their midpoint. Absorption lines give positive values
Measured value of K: -2.3 angstroms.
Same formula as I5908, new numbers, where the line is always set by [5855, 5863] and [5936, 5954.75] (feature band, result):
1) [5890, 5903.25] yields 0.95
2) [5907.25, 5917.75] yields -0.77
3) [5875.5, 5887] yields -2.88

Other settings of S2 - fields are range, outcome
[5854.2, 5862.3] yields 6.54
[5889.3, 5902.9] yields 5.93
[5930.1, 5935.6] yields 6.71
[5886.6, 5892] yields 6.12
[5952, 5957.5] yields 6.37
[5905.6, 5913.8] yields 7.49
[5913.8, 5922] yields 6.16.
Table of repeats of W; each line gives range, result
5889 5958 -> 5.534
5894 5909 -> 5.69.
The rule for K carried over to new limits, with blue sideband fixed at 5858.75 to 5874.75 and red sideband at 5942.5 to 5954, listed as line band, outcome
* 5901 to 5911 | -0.8 angstroms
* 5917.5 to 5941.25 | -1.8 angstroms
